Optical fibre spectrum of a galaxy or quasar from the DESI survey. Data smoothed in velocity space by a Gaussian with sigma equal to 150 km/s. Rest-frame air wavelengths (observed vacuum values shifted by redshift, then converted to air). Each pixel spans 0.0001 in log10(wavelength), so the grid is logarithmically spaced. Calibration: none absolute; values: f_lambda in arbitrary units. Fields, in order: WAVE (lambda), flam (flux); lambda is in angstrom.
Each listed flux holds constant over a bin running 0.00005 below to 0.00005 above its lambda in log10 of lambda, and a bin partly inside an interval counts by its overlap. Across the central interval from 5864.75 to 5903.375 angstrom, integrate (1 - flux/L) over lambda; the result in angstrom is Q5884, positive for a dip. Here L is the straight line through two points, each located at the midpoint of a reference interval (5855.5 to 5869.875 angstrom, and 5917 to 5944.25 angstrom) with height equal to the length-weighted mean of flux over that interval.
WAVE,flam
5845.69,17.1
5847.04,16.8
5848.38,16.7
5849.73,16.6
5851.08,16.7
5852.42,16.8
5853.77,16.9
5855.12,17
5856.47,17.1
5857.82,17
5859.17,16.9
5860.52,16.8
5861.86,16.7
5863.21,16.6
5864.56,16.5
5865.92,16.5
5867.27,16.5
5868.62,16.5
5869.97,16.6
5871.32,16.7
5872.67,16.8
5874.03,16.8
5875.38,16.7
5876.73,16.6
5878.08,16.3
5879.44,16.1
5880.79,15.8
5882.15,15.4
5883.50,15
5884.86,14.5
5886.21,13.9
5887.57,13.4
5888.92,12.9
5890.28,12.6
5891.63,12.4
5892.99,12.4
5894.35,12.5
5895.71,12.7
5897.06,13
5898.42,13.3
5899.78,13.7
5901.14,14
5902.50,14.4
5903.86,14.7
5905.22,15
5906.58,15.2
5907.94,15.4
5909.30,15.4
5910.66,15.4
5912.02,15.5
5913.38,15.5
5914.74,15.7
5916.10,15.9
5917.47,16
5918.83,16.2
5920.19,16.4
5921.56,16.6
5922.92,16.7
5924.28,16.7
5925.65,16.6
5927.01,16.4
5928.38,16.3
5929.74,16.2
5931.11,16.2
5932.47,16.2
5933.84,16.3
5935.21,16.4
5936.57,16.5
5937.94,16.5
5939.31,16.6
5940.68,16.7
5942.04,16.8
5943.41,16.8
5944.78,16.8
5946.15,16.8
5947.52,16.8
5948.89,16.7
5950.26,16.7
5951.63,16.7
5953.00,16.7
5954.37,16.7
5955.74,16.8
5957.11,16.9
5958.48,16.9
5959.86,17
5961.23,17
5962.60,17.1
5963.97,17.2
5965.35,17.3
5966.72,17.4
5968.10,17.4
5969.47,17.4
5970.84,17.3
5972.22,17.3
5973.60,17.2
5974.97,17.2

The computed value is 4.3 angstrom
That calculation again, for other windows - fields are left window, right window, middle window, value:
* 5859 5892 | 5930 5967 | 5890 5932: 3.1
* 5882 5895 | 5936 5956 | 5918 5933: -0.8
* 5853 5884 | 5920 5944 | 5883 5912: 4.5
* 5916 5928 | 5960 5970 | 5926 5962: 0.4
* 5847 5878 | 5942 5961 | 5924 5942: 0.4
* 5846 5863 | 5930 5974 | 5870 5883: 0.4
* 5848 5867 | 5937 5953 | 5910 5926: 0.6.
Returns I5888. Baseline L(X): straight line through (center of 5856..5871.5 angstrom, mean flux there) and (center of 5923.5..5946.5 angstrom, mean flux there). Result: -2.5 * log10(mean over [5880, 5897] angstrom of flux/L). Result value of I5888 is 0.22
